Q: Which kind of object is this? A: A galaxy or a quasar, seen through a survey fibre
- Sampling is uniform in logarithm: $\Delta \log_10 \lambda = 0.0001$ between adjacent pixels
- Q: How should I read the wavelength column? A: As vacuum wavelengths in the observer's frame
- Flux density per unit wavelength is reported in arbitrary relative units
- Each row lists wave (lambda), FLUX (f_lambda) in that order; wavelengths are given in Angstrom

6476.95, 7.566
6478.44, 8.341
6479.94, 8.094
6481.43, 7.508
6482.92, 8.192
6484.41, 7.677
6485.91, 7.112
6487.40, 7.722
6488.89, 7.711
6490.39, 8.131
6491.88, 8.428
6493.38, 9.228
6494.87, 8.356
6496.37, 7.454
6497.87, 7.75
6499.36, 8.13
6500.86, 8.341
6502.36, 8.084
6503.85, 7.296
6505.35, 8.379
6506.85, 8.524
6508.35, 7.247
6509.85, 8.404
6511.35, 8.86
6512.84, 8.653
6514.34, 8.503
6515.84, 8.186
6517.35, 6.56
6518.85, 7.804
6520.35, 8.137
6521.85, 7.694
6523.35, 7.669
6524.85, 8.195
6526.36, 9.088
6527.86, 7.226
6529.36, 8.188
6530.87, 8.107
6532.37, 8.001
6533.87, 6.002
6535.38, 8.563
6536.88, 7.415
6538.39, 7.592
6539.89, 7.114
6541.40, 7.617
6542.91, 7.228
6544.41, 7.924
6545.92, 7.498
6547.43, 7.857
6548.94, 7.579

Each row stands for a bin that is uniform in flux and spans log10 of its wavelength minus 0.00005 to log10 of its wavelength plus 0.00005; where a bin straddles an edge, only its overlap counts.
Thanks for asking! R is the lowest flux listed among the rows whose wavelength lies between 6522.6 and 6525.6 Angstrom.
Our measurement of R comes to 7.669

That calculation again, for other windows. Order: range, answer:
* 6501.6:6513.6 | 7.247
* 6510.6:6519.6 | 6.56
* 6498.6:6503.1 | 8.084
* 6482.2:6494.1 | 7.112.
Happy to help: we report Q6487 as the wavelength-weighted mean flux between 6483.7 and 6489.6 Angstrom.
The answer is 7.55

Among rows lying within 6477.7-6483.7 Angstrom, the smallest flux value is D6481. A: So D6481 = 7.508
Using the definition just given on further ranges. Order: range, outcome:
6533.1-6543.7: 6.002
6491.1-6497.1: 7.454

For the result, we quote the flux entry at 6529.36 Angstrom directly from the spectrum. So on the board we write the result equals 8.188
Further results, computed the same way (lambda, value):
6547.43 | 7.857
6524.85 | 8.195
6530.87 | 8.107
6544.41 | 7.924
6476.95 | 7.566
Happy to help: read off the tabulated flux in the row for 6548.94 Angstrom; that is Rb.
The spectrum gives 7.579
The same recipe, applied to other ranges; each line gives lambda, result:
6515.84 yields 8.186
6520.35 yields 8.137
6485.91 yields 7.112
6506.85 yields 8.524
